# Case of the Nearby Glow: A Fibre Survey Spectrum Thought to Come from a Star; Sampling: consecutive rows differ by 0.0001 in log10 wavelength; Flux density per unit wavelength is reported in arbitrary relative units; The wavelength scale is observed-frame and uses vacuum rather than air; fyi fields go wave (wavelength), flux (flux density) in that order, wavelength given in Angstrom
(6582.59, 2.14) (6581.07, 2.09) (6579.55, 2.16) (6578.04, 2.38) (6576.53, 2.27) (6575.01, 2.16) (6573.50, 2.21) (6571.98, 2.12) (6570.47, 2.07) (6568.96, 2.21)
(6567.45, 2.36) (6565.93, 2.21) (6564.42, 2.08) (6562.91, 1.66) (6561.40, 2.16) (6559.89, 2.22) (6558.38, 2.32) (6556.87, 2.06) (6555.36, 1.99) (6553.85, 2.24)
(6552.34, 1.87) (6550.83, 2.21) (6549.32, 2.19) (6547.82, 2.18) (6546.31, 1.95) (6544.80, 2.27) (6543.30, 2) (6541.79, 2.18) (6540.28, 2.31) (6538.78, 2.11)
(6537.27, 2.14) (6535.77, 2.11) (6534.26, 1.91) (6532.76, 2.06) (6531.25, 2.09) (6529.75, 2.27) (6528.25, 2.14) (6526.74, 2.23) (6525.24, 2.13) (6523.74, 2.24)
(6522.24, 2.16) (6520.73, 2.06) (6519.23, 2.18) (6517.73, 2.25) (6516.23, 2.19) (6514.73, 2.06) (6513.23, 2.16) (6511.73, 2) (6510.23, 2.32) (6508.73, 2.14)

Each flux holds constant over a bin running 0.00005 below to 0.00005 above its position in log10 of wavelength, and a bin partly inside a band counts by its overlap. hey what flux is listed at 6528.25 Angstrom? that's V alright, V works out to 2.14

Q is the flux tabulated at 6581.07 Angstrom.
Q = 2.09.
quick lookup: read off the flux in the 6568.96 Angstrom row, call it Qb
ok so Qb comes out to 2.21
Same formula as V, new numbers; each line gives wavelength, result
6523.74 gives 2.24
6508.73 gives 2.14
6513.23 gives 2.16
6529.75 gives 2.27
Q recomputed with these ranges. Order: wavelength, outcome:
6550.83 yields 2.21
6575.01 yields 2.16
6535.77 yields 2.11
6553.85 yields 2.24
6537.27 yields 2.14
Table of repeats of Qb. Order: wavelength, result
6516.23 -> 2.19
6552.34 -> 1.87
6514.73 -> 2.06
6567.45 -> 2.36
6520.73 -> 2.06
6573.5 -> 2.21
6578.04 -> 2.38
